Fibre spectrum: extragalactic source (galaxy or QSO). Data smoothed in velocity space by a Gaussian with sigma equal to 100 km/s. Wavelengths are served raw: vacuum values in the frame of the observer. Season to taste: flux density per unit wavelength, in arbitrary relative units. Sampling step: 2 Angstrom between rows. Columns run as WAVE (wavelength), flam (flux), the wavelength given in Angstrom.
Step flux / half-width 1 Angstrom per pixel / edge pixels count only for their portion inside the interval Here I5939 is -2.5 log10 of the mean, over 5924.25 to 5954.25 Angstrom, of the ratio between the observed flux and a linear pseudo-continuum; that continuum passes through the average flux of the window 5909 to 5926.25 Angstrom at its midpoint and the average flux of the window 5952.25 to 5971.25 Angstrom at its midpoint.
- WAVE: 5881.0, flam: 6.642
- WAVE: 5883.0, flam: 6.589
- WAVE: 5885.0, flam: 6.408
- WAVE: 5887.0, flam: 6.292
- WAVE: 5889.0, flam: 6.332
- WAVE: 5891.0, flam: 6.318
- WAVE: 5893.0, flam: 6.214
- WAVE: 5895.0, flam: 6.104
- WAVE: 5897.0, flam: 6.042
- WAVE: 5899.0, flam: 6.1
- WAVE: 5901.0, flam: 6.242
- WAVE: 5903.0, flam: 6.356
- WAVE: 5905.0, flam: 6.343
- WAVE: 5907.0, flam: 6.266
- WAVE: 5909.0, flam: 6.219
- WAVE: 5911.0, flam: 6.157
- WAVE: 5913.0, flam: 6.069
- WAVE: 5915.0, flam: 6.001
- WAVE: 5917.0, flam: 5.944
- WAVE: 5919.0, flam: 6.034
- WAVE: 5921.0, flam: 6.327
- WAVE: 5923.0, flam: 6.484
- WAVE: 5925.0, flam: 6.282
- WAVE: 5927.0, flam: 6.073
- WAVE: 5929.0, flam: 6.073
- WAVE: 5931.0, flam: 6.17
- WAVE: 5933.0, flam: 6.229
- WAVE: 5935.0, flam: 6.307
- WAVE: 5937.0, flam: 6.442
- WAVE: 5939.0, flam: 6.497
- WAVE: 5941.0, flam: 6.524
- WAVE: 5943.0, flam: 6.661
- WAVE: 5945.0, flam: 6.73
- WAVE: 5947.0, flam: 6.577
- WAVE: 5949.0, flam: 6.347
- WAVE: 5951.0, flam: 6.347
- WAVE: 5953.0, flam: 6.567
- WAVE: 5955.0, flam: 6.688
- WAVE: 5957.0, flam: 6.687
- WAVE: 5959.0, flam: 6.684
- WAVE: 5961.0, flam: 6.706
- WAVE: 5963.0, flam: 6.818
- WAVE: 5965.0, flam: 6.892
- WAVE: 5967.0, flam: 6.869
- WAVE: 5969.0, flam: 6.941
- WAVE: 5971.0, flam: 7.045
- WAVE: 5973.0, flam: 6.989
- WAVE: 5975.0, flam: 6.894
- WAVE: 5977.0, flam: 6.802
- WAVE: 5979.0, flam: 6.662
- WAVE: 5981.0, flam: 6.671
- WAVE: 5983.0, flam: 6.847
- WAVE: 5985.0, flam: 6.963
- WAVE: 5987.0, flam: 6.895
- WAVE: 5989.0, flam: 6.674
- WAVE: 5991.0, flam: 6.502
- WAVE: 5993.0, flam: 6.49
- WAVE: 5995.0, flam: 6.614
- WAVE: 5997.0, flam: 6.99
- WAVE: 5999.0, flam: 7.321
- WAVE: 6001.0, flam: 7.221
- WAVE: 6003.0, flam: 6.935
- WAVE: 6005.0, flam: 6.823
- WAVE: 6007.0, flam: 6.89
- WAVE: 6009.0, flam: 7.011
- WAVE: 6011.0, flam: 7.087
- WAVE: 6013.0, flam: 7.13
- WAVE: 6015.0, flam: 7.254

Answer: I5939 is 0.013 mag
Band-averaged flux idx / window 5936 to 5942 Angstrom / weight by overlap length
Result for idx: 6.49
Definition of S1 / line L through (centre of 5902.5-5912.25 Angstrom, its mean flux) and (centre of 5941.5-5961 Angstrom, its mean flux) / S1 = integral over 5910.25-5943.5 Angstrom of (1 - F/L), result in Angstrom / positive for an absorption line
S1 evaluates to 0.8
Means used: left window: 6.26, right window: 6.59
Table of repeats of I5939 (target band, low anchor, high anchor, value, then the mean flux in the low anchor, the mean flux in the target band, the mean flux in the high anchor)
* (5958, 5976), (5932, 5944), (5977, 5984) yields -0.036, 6.44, 6.87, 6.74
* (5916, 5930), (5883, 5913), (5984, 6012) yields 0.040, 6.25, 6.17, 6.89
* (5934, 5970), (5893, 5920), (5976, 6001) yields -0.019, 6.15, 6.63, 6.8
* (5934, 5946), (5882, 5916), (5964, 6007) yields 0.001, 6.24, 6.53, 6.86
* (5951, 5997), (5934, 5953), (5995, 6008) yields -0.001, 6.5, 6.76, 7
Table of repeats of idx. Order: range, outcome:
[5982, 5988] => 6.9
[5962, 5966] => 6.86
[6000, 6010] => 6.98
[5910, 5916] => 6.08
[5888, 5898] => 6.2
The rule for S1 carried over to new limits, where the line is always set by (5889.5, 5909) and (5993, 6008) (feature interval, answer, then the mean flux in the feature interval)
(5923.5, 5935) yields 0.4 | 6.19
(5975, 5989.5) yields 0.0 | 6.8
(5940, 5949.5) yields -0.1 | 6.58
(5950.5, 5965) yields -0.1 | 6.67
